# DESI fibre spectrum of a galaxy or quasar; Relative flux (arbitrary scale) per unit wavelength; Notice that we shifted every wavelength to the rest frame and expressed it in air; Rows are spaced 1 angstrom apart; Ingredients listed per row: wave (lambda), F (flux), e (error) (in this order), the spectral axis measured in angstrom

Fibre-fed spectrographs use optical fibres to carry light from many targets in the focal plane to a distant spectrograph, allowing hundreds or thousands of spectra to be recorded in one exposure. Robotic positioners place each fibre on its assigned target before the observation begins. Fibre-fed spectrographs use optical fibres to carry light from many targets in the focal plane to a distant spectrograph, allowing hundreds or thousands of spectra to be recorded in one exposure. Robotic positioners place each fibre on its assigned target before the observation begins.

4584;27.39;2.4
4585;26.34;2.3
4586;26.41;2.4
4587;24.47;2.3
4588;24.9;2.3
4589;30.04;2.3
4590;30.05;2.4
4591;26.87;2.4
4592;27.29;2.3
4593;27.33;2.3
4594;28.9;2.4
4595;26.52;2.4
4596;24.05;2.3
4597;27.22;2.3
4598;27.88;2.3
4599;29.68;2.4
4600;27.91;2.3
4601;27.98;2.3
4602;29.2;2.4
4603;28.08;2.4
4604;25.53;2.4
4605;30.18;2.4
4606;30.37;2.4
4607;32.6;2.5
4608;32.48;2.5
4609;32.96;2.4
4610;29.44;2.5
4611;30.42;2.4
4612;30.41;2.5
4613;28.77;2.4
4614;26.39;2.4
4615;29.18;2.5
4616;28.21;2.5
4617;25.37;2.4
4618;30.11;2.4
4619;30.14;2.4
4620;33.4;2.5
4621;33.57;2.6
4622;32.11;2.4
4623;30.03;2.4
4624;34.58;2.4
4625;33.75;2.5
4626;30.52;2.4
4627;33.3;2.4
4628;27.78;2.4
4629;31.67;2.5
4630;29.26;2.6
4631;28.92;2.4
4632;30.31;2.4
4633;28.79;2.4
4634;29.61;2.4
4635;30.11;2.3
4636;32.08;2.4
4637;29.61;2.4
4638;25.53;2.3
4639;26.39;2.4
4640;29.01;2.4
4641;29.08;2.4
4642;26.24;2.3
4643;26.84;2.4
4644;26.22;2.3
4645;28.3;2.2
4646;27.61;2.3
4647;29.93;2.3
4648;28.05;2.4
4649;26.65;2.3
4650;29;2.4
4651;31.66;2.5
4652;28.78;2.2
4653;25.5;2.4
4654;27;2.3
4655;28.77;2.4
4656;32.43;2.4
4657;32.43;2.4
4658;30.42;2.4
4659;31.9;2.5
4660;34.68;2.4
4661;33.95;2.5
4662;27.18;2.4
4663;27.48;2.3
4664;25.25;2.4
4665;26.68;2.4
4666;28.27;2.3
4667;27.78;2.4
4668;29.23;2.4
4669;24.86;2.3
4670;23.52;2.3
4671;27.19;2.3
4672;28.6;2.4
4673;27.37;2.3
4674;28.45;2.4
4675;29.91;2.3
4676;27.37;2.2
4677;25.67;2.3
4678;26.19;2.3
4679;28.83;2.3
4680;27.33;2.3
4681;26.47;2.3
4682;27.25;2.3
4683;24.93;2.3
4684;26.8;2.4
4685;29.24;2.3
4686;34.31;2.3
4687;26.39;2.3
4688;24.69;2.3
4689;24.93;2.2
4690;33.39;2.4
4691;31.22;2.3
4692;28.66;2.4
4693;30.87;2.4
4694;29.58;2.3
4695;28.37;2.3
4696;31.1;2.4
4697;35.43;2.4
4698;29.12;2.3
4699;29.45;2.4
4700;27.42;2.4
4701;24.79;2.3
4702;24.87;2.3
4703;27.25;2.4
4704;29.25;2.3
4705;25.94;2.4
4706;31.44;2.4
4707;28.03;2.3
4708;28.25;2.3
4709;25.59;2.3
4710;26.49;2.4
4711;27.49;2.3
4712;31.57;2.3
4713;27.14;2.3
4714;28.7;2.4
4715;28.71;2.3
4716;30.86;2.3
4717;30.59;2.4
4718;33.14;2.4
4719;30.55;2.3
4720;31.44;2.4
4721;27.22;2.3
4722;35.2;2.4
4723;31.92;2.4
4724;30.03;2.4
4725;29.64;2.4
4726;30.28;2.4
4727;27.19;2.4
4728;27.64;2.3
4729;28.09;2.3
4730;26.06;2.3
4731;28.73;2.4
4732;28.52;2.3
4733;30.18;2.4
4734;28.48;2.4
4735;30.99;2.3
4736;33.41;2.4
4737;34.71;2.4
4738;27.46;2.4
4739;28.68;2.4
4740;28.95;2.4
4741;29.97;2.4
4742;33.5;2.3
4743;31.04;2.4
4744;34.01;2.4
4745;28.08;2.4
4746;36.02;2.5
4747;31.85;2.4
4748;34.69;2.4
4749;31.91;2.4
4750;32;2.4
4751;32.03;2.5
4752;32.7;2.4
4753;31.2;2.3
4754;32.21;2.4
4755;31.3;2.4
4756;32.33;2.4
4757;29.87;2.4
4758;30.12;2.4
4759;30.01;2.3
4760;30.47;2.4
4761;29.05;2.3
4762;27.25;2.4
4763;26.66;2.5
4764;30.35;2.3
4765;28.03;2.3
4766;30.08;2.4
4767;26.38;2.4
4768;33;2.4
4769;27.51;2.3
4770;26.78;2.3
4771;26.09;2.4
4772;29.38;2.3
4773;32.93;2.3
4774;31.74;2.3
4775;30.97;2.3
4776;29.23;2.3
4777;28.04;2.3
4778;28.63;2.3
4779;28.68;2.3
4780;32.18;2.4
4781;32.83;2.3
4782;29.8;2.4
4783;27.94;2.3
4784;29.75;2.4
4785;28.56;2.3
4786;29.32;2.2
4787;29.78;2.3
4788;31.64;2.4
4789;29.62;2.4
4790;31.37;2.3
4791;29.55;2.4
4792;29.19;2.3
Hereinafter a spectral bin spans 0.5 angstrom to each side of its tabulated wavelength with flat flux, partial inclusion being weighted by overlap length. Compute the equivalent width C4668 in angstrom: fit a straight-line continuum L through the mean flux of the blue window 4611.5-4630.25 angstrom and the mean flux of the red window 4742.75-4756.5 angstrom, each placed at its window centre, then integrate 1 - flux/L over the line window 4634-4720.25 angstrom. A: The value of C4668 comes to 7.40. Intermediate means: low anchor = 30.5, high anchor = 32.3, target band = 28.6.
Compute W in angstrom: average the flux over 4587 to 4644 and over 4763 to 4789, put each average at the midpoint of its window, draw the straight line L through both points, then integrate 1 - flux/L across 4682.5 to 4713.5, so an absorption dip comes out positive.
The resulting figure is 0.90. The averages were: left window 29.2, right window 29.5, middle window 28.5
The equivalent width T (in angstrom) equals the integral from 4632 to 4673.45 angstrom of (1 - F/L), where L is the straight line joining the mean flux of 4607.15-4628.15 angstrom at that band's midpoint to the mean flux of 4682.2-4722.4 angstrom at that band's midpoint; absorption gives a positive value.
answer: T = 2.0 angstrom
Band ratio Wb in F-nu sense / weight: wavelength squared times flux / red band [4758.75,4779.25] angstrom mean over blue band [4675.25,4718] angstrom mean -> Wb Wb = 1.05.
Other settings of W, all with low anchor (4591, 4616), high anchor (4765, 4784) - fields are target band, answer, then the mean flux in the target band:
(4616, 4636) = -1.3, 30.7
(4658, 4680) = 0.7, 28.1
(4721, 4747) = -0.9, 30.3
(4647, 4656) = 0.1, 28.5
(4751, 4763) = -0.4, 30.5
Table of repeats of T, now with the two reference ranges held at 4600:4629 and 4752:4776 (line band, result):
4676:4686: 0.9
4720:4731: 0.2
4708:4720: 0.3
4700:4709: 0.8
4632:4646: 0.8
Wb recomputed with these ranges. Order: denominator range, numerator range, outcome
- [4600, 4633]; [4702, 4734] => 1.01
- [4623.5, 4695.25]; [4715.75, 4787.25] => 1.09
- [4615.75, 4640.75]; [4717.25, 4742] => 1.04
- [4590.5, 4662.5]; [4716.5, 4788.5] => 1.09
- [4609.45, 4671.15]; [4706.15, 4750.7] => 1.07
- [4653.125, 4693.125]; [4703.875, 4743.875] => 1.07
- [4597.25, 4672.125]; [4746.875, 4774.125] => 1.09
